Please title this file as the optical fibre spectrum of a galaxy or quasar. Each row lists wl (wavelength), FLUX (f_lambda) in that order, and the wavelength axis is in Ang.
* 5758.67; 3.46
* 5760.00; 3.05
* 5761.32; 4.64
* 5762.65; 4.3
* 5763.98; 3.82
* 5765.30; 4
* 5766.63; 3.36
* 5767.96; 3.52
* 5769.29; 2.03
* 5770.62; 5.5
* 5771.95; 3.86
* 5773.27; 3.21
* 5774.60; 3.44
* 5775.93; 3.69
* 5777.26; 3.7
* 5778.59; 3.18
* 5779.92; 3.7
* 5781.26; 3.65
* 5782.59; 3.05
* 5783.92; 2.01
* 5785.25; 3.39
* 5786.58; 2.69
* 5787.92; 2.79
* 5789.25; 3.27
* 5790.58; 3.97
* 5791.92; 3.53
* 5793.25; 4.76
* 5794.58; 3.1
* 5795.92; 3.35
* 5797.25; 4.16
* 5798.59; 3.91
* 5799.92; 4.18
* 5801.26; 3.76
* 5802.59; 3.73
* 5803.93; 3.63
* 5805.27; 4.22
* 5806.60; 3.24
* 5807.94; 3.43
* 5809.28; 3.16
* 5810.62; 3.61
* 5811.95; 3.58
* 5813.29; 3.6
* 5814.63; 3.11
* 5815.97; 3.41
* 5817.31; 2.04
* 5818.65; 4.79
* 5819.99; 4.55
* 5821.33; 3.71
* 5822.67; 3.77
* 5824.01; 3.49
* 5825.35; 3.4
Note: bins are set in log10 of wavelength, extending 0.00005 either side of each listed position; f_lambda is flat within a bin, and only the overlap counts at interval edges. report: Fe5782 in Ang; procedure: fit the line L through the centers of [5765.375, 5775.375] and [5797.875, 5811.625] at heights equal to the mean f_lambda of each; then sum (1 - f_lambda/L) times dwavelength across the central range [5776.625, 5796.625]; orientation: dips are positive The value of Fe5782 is 1.6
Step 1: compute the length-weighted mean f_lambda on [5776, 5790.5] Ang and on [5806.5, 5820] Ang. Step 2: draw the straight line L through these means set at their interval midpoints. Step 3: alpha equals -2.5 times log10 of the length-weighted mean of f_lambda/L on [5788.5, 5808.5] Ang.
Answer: -0.13 mag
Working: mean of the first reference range 3.2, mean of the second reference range 3.46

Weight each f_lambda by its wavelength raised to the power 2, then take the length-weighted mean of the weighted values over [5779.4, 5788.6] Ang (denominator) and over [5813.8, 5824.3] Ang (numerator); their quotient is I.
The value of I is 1.2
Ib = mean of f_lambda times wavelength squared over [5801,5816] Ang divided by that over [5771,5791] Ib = 1.07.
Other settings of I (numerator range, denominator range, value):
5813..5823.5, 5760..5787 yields 1.04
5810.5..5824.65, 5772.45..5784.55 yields 1.11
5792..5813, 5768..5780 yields 1.05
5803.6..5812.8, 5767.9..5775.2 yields 1.00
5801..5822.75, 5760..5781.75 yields 0.99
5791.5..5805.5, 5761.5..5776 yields 1.04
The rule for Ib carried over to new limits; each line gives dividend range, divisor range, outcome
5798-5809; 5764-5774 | 1.04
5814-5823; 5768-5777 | 1.02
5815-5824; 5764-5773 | 1.01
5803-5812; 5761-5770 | 0.99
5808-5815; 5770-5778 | 0.89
